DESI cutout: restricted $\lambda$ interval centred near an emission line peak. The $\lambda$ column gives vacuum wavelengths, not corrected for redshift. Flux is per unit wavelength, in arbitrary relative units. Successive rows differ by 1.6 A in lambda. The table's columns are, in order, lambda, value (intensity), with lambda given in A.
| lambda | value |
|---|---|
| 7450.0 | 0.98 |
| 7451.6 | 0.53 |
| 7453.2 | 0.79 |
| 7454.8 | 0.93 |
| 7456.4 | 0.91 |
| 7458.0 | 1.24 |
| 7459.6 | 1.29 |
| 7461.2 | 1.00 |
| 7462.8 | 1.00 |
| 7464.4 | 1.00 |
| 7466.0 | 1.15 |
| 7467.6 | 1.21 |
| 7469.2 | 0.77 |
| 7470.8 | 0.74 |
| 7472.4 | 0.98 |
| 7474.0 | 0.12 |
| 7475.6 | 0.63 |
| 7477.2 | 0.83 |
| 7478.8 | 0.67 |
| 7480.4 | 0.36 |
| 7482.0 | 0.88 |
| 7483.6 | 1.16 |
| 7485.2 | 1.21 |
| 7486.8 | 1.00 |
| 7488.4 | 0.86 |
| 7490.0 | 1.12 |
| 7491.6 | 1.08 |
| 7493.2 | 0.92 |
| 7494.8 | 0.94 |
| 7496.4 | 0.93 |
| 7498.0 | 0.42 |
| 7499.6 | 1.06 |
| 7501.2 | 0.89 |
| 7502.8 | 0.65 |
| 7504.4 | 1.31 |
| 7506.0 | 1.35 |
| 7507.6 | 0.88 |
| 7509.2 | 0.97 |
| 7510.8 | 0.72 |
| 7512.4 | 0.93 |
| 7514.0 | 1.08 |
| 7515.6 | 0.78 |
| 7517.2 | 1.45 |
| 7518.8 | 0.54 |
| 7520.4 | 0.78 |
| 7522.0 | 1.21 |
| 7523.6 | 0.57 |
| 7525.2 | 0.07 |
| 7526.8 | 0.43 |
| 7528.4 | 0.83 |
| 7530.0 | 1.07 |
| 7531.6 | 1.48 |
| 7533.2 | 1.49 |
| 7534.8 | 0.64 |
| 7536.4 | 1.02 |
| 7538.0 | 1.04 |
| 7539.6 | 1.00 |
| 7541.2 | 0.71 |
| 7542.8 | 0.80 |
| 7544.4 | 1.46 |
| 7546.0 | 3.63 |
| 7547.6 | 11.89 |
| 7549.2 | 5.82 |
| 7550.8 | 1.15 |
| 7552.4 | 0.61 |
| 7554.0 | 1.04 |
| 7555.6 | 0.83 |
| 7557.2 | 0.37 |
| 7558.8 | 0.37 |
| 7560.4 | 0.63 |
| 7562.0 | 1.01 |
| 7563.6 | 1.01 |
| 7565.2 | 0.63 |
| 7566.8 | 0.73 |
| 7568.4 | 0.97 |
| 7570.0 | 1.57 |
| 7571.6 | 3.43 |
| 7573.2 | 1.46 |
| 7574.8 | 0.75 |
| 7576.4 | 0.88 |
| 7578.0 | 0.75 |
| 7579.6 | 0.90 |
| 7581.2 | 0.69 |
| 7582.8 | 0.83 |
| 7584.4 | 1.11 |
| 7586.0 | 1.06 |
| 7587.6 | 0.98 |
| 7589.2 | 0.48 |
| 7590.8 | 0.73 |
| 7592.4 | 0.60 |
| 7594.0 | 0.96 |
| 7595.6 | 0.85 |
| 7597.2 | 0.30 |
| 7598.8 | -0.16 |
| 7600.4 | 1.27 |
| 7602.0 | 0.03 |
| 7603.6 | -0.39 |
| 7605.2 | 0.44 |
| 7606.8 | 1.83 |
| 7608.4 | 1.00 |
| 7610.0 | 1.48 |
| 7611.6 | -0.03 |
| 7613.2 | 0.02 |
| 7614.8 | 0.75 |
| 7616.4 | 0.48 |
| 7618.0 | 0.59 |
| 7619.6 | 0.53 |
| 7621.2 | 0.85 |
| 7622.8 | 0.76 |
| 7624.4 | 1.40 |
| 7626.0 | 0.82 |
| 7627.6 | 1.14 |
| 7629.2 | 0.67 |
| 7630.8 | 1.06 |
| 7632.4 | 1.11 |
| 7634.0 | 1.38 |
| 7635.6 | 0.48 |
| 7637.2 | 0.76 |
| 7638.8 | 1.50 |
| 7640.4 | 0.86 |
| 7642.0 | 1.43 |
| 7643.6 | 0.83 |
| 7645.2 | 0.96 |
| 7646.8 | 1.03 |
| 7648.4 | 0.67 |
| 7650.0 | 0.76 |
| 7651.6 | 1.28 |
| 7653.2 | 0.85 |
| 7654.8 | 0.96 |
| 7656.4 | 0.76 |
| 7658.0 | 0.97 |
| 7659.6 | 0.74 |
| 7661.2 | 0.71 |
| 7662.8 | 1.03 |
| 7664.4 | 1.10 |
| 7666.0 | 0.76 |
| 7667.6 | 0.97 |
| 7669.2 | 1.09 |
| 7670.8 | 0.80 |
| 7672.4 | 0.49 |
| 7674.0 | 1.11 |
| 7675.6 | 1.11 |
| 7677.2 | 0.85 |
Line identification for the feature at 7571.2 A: [N II] 6583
